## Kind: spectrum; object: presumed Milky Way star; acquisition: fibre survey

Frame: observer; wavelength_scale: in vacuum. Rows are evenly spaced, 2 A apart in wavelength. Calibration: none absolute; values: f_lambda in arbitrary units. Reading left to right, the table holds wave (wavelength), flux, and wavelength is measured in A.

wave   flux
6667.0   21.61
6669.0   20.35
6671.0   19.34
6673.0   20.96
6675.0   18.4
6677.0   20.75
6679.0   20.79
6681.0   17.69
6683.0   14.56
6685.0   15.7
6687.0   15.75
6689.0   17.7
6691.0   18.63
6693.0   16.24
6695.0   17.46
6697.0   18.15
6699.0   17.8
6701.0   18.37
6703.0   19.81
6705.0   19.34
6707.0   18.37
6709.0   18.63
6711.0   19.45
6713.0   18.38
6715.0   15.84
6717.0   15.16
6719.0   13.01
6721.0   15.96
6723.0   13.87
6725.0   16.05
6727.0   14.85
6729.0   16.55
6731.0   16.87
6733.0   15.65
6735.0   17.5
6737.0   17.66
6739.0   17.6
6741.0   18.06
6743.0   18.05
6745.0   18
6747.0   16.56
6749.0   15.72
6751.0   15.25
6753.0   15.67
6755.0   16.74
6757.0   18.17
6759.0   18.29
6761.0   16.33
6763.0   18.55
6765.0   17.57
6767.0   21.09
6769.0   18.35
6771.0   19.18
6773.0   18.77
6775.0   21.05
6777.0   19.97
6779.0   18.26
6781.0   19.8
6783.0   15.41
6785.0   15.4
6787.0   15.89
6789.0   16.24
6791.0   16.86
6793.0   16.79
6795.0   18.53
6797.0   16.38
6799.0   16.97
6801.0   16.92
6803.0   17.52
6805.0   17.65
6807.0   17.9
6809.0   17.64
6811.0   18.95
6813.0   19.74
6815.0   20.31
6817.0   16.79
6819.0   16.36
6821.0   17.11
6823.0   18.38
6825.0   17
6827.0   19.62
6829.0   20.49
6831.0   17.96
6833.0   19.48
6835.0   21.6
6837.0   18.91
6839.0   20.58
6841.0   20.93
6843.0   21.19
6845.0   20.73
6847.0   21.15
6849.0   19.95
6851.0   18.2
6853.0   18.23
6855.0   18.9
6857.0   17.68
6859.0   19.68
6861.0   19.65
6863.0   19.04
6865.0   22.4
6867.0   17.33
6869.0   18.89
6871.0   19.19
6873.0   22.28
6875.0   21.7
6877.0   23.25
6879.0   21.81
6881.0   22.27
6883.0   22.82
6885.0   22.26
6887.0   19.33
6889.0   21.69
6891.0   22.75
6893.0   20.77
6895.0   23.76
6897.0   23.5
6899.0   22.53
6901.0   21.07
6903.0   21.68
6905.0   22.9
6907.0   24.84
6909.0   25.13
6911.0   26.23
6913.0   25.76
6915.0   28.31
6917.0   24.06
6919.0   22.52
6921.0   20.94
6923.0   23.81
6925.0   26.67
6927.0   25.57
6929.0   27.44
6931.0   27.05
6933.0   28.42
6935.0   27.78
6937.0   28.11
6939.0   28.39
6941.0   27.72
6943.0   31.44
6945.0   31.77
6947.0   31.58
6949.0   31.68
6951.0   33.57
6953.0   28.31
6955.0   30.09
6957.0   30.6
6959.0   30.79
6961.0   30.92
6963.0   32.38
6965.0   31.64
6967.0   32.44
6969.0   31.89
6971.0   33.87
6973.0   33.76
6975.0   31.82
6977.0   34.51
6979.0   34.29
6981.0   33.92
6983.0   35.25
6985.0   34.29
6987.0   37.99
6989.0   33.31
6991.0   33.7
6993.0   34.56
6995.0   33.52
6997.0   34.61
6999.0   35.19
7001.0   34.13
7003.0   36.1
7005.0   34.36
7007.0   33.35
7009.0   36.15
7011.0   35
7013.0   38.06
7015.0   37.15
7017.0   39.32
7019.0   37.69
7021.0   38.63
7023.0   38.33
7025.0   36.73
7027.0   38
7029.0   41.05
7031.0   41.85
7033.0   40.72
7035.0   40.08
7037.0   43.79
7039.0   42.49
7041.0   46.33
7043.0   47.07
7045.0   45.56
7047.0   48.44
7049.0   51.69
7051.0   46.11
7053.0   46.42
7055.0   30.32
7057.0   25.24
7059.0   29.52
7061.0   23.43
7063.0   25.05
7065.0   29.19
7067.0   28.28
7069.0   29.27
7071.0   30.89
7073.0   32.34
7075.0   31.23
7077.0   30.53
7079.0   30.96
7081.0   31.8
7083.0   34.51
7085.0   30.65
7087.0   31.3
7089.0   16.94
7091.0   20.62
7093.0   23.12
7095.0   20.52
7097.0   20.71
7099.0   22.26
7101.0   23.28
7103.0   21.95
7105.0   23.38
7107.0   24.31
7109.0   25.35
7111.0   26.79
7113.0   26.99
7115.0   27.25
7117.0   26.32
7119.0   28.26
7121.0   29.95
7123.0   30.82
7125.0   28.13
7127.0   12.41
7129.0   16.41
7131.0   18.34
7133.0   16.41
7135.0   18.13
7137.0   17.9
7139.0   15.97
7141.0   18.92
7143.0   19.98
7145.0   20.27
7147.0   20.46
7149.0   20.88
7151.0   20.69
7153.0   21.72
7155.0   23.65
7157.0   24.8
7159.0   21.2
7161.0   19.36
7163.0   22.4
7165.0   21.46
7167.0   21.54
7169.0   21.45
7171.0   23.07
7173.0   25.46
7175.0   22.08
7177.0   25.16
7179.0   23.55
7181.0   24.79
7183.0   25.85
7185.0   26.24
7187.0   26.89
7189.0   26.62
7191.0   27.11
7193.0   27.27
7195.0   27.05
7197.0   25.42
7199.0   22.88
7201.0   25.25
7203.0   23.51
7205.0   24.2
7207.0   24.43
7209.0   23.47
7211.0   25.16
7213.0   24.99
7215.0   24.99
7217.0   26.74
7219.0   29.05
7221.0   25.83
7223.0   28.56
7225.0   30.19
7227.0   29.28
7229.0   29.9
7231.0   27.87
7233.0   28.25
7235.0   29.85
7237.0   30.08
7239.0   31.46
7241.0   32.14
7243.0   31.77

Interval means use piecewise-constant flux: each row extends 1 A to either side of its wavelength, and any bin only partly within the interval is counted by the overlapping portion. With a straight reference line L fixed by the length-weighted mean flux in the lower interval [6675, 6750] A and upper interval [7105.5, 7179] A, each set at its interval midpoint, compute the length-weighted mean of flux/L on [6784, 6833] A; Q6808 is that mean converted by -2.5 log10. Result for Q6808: 0.04 mag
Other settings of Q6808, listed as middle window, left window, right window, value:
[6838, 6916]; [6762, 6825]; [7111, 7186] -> -0.136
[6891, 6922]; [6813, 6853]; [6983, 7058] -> 0.140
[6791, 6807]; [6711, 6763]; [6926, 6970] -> 0.187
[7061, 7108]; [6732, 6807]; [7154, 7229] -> -0.155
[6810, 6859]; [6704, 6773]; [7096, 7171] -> -0.047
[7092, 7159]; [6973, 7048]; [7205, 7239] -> 0.397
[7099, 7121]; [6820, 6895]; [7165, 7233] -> -0.055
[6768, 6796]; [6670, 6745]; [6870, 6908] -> 0.085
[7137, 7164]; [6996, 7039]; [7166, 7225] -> 0.342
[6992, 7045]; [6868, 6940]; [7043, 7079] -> -0.207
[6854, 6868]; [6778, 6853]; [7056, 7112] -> 0.029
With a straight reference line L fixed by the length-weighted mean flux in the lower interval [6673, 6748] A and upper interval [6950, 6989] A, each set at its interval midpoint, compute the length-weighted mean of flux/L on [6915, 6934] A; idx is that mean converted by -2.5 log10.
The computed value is 0.19 mag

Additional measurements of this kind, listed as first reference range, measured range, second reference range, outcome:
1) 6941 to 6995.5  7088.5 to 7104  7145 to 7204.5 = 0.26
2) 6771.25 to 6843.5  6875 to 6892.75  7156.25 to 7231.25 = -0.12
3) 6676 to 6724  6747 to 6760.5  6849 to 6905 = 0.11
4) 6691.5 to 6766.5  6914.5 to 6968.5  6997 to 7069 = 0.10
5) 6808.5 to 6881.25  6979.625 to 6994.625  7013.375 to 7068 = -0.04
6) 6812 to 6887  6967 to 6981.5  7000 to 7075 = -0.07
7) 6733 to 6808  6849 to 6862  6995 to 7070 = 0.26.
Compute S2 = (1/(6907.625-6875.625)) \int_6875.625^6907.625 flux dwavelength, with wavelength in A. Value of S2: 22.3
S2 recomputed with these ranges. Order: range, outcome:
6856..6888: 20.6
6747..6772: 17.5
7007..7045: 39.9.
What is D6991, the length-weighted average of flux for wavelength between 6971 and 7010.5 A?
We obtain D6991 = 34.5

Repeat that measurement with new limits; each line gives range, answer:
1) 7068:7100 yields 27.4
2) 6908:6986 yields 29.6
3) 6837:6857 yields 19.8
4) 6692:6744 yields 17.1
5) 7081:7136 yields 24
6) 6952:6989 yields 32.7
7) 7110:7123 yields 27.8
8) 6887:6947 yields 25.3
